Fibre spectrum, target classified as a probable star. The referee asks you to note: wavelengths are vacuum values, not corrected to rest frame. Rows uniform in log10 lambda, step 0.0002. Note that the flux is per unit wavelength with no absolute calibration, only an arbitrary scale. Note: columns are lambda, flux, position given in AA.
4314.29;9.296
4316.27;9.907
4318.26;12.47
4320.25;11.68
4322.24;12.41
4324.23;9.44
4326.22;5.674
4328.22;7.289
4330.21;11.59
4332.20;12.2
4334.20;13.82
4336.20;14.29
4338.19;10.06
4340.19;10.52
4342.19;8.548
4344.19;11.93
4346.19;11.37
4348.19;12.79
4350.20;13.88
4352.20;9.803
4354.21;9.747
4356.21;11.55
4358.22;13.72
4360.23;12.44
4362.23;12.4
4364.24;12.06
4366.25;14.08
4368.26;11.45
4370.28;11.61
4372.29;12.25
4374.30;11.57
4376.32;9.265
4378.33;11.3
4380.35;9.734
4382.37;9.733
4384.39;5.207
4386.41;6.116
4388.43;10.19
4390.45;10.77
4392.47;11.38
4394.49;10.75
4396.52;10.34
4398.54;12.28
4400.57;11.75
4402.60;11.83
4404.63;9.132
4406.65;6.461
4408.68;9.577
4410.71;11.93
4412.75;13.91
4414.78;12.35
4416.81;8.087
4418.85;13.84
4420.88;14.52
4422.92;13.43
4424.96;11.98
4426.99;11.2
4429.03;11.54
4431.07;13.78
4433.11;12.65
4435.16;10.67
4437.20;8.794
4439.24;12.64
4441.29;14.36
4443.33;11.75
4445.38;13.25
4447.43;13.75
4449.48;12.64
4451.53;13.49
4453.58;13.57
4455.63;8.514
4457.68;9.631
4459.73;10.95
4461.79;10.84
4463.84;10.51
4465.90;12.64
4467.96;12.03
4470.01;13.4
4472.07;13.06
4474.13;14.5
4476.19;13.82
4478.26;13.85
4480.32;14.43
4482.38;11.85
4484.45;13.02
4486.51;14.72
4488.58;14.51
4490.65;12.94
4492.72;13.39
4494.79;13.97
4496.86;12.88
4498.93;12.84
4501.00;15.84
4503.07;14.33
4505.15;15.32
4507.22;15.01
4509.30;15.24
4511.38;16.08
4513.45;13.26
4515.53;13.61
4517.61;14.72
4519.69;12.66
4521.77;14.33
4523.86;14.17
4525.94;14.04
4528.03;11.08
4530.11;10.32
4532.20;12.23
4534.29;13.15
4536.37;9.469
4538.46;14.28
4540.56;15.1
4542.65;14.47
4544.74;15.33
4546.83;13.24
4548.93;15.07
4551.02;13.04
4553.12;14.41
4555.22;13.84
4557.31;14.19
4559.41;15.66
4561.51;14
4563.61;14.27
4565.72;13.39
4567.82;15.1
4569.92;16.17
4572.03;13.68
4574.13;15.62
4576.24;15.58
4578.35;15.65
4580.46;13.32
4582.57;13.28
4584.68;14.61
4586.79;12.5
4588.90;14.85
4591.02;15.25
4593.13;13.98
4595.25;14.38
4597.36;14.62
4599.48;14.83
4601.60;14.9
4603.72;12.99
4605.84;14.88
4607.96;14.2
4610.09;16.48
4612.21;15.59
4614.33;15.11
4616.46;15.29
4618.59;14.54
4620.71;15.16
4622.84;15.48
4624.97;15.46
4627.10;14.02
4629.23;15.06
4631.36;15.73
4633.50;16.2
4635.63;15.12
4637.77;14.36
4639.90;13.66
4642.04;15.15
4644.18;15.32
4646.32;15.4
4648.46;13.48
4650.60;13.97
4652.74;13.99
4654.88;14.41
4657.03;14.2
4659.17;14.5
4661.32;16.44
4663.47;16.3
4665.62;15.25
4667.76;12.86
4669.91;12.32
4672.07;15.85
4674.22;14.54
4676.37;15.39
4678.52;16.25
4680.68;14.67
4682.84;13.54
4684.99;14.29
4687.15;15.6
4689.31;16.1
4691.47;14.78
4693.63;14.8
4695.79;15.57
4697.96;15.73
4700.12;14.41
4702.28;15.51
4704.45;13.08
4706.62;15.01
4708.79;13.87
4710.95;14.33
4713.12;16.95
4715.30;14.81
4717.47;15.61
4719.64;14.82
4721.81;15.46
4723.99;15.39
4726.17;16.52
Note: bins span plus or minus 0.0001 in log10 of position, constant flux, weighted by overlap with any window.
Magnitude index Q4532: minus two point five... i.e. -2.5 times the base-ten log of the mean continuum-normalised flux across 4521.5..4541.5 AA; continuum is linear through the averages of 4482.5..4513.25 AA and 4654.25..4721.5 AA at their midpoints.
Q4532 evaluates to 0.13 mag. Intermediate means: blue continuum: 14.2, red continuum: 14.9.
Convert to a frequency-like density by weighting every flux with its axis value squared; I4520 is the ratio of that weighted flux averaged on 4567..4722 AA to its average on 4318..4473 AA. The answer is 1.46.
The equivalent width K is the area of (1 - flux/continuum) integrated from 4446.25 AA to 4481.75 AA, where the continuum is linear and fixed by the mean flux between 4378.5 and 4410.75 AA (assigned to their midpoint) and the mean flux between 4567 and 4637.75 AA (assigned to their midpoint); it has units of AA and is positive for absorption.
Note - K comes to -3.0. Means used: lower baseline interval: 9.8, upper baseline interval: 14.8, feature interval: 12.4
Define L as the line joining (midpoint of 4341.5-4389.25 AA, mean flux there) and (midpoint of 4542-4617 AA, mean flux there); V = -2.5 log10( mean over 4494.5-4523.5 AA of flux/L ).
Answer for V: -0.073 mag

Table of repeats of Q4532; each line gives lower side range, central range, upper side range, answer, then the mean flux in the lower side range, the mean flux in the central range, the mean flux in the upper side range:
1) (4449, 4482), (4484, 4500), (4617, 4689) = -0.071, 12.4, 13.6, 14.8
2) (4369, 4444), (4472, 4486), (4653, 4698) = -0.127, 11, 13.6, 14.9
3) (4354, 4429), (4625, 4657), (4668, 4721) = -0.038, 11.1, 14.7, 14.9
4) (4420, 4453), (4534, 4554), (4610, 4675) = -0.002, 12.5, 13.8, 14.9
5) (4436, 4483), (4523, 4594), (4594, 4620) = 0.005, 12.4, 14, 14.8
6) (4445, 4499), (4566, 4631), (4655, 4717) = -0.055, 12.8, 14.7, 14.9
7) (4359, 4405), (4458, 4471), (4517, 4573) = 0.062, 10.8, 11.6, 13.7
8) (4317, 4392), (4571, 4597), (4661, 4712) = -0.060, 10.9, 14.4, 14.8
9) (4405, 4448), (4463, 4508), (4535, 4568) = -0.057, 11.9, 13.6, 14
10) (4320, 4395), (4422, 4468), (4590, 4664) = 0.022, 10.9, 11.9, 14.9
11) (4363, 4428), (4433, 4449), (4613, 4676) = -0.051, 10.9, 12.2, 14.8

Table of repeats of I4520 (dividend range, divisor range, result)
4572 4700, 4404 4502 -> 1.29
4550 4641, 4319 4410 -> 1.51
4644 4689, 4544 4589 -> 1.07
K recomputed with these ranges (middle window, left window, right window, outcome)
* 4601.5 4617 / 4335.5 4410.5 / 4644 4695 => -1.06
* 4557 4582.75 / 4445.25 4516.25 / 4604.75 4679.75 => -0.91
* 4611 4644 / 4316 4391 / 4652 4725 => -2.09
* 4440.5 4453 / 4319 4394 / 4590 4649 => -0.93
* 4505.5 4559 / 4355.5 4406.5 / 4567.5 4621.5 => -0.66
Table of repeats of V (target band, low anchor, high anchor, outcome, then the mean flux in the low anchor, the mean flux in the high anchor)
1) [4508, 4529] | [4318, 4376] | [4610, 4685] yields -0.044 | 11.4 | 14.9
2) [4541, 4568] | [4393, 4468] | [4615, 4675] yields -0.066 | 11.7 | 14.8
